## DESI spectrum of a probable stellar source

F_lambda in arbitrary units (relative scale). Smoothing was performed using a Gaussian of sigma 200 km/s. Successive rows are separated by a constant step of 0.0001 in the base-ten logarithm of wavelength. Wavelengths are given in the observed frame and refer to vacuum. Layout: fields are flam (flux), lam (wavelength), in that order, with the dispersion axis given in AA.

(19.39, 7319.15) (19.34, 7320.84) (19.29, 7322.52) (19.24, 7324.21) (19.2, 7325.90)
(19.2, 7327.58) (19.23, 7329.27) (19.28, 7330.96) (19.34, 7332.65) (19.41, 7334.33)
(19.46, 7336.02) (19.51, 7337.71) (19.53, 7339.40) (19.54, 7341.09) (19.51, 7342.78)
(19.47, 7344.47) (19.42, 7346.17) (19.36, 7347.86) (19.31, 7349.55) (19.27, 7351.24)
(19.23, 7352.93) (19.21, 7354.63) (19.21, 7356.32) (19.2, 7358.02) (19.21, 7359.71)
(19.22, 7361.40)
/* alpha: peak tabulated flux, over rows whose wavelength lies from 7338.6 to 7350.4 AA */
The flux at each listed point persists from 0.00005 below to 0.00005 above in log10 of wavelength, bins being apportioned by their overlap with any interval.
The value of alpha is 19.54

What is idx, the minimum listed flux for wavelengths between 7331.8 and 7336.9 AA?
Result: 19.34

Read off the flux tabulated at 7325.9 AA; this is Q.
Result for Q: 19.2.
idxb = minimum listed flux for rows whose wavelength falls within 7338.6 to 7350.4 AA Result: 19.31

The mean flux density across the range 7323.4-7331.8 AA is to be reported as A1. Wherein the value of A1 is 19.2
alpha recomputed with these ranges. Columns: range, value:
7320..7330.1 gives 19.34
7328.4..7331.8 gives 19.28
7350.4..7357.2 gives 19.27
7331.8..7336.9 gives 19.46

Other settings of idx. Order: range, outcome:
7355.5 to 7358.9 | 19.2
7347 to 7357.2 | 19.21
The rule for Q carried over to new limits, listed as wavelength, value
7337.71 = 19.51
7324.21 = 19.24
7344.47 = 19.47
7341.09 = 19.54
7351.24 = 19.27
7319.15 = 19.39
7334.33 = 19.41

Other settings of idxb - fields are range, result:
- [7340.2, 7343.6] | 19.51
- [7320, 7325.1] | 19.24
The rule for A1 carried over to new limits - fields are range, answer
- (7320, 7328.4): 19.3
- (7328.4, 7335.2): 19.3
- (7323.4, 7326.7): 19.2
